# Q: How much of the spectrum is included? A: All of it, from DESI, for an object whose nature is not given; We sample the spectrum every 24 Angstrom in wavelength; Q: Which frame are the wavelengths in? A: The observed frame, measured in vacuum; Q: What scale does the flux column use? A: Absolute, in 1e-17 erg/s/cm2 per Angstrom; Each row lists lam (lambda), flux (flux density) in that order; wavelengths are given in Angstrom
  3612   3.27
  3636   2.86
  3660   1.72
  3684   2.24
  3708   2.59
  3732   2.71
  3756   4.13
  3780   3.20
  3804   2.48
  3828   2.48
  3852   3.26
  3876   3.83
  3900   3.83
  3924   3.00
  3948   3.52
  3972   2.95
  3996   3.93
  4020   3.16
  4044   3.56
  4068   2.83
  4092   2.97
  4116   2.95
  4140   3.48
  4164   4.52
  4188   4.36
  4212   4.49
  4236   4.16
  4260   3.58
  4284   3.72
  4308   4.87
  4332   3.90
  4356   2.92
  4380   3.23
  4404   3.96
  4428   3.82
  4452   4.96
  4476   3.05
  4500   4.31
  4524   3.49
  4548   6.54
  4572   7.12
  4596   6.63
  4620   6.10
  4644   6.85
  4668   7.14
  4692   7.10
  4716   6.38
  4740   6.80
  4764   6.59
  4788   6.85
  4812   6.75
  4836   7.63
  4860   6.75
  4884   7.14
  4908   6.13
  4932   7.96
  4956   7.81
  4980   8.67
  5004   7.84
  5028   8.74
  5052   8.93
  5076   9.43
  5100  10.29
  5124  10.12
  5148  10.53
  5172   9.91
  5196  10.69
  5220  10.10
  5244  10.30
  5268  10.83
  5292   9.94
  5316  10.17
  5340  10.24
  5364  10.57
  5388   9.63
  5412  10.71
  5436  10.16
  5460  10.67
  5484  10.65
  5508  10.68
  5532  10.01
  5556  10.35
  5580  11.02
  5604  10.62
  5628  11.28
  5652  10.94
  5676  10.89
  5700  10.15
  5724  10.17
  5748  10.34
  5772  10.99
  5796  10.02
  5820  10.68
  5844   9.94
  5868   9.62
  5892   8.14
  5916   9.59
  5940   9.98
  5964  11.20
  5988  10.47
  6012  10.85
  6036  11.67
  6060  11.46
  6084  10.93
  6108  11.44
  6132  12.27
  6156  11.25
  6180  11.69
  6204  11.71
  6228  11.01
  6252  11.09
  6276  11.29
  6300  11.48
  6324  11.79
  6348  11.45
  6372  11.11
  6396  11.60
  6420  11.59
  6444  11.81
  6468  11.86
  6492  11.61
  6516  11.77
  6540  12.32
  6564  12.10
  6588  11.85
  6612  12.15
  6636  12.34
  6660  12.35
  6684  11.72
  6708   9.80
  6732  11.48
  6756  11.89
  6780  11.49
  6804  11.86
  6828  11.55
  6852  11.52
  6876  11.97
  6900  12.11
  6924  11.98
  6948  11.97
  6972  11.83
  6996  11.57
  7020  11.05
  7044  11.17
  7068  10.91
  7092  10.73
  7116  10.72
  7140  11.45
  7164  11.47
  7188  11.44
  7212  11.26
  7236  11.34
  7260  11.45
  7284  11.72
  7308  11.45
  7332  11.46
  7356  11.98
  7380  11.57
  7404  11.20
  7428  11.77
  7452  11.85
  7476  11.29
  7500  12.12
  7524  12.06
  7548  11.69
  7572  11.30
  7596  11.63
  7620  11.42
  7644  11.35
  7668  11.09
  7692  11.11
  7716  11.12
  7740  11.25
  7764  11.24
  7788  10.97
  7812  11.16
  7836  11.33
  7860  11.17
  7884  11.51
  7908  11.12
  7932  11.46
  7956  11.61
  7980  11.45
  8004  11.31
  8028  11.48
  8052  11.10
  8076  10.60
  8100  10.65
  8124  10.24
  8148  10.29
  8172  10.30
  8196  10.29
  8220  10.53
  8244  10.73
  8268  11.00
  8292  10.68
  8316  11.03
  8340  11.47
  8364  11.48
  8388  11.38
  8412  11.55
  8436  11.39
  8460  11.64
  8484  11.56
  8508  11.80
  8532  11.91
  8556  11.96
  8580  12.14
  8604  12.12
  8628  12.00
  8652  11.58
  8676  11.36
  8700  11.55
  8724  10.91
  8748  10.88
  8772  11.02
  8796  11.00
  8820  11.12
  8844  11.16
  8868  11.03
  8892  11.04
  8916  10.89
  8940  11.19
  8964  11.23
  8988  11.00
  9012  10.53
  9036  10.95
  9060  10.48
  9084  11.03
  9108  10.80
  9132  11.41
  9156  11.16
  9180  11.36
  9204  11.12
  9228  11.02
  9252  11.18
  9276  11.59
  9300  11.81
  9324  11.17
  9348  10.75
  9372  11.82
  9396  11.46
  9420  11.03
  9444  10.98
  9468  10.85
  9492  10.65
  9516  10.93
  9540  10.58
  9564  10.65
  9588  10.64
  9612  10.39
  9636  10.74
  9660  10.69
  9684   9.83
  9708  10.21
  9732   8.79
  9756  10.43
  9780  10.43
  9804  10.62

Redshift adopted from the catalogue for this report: 0.139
